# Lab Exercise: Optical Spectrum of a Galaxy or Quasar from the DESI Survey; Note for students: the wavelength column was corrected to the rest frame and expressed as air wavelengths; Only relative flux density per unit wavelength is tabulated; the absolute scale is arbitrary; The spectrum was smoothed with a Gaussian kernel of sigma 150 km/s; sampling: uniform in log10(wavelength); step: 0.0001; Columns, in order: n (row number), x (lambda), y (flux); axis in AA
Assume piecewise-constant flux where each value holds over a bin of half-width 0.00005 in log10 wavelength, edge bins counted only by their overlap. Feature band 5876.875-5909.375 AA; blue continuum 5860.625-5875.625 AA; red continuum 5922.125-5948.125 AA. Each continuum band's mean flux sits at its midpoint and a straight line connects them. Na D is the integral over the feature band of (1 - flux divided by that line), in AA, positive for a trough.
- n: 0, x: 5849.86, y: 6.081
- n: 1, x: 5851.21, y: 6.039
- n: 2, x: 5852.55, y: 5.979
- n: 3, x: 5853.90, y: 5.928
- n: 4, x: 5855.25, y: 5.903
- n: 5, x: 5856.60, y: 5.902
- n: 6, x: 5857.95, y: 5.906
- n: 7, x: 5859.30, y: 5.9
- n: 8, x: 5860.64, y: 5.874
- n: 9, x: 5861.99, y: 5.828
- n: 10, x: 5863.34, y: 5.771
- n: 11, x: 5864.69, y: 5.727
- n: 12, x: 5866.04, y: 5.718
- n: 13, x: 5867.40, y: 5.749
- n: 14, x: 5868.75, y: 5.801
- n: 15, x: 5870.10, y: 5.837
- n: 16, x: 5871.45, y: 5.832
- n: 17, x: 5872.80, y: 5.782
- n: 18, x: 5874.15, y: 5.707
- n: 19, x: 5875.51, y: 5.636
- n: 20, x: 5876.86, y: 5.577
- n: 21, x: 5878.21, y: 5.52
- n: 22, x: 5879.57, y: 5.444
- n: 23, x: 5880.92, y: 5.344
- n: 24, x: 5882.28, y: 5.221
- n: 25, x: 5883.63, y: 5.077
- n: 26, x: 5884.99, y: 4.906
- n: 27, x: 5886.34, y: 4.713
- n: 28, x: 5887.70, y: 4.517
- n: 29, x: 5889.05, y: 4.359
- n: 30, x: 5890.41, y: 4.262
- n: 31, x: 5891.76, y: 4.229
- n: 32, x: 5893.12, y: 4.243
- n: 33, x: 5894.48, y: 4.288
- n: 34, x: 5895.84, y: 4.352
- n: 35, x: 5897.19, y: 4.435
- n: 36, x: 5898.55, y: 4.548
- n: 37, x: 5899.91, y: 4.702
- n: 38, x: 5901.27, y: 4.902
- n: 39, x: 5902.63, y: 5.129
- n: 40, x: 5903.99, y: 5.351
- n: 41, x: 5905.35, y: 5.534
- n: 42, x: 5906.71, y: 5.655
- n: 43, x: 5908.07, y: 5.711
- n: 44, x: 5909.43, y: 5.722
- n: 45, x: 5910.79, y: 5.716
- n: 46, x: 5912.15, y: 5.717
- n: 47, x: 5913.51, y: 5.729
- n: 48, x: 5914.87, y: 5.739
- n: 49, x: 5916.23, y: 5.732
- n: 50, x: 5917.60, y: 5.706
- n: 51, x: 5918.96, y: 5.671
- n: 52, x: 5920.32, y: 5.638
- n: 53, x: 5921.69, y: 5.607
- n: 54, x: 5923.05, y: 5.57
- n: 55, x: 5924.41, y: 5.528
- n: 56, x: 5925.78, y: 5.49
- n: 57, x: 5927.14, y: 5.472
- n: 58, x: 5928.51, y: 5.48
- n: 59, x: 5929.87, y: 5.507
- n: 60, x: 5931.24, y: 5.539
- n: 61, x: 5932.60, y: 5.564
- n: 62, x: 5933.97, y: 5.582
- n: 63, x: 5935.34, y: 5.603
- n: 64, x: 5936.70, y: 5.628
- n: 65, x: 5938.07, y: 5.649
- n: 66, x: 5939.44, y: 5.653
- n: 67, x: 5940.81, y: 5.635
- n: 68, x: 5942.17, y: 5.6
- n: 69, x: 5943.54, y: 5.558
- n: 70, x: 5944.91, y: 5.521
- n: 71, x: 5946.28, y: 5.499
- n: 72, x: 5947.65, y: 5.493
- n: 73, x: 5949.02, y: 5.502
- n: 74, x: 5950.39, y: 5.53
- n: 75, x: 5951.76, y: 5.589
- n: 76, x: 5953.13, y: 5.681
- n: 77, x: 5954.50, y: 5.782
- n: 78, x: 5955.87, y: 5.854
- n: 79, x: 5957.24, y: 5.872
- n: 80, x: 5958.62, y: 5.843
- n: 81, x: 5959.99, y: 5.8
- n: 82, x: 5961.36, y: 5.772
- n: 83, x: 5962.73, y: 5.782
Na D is 4.4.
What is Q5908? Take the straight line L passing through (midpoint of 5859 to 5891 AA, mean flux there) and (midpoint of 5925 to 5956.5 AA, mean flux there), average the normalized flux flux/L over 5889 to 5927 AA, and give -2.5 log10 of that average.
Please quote 0.06 mag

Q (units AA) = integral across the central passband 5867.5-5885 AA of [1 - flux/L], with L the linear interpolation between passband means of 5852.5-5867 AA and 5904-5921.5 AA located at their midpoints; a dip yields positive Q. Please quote 0.8 AA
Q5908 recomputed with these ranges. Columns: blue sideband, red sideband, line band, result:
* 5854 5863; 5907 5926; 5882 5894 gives 0.25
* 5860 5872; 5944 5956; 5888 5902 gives 0.28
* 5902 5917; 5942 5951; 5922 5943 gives 0.00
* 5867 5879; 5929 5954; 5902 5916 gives 0.01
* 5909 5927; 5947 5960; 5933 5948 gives 0.02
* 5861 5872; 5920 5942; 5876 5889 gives 0.12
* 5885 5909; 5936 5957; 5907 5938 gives -0.08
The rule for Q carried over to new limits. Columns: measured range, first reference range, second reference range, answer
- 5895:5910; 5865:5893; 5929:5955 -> 0.8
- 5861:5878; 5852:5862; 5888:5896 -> -1.3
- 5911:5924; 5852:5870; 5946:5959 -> 0.1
